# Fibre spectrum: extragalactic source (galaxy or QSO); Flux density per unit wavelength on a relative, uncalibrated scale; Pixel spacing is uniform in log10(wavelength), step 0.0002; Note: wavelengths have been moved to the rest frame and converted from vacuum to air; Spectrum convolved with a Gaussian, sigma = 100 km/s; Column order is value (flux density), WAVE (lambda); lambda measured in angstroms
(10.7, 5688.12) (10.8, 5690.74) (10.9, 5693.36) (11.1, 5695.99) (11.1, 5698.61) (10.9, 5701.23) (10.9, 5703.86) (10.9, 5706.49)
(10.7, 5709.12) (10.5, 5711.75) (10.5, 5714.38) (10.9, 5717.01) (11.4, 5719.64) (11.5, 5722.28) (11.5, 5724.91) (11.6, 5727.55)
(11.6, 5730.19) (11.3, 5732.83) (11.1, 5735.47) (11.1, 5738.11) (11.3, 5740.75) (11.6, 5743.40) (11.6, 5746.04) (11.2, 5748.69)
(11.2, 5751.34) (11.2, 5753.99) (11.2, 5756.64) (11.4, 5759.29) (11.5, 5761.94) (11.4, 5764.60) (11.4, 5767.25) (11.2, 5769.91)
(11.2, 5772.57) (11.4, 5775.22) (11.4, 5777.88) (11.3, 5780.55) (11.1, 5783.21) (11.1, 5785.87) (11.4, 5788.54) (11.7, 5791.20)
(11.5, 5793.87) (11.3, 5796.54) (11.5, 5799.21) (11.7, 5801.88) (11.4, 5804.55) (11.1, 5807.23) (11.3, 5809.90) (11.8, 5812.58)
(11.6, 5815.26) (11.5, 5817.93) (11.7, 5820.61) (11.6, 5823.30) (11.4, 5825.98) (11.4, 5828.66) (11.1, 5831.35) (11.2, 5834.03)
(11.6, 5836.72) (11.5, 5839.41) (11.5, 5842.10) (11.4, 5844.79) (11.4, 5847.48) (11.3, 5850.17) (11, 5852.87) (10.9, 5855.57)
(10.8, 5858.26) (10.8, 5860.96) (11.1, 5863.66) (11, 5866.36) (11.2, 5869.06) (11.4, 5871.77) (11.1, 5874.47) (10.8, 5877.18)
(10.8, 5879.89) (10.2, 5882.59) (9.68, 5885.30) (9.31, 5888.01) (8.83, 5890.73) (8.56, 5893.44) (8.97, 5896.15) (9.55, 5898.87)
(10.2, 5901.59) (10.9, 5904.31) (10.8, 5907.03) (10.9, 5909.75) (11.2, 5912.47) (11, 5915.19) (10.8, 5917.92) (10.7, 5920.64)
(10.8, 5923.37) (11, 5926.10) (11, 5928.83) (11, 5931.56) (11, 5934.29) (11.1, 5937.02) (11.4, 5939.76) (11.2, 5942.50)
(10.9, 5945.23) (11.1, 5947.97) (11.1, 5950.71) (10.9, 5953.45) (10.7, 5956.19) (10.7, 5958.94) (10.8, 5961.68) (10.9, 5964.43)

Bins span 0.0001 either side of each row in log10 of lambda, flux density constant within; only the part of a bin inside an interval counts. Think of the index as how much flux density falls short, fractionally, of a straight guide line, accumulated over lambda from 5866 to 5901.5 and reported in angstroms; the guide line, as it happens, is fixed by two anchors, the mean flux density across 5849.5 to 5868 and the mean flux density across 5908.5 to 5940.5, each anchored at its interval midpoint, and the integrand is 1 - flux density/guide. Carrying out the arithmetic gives 2.9 angstroms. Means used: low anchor 11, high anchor 11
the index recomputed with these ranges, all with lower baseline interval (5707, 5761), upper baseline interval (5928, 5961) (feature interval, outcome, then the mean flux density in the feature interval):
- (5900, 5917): 0.3 angstroms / 10.8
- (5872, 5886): 0.6 angstroms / 10.6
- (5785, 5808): -0.6 angstroms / 11.4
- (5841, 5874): -0.2 angstroms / 11.1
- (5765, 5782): -0.2 angstroms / 11.3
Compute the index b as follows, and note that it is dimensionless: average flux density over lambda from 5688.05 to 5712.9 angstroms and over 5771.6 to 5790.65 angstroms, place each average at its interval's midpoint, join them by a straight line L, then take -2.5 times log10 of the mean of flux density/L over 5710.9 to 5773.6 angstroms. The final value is -0.02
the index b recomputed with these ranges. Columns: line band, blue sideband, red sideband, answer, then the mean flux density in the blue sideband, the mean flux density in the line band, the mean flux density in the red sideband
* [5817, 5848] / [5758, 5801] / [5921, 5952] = -0.018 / 11.4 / 11.4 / 11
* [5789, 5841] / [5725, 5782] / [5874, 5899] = -0.085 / 11.3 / 11.5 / 9.74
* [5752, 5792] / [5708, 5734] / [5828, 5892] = -0.026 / 11.2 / 11.3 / 10.9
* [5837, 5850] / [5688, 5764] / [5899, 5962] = -0.043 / 11.2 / 11.5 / 10.9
